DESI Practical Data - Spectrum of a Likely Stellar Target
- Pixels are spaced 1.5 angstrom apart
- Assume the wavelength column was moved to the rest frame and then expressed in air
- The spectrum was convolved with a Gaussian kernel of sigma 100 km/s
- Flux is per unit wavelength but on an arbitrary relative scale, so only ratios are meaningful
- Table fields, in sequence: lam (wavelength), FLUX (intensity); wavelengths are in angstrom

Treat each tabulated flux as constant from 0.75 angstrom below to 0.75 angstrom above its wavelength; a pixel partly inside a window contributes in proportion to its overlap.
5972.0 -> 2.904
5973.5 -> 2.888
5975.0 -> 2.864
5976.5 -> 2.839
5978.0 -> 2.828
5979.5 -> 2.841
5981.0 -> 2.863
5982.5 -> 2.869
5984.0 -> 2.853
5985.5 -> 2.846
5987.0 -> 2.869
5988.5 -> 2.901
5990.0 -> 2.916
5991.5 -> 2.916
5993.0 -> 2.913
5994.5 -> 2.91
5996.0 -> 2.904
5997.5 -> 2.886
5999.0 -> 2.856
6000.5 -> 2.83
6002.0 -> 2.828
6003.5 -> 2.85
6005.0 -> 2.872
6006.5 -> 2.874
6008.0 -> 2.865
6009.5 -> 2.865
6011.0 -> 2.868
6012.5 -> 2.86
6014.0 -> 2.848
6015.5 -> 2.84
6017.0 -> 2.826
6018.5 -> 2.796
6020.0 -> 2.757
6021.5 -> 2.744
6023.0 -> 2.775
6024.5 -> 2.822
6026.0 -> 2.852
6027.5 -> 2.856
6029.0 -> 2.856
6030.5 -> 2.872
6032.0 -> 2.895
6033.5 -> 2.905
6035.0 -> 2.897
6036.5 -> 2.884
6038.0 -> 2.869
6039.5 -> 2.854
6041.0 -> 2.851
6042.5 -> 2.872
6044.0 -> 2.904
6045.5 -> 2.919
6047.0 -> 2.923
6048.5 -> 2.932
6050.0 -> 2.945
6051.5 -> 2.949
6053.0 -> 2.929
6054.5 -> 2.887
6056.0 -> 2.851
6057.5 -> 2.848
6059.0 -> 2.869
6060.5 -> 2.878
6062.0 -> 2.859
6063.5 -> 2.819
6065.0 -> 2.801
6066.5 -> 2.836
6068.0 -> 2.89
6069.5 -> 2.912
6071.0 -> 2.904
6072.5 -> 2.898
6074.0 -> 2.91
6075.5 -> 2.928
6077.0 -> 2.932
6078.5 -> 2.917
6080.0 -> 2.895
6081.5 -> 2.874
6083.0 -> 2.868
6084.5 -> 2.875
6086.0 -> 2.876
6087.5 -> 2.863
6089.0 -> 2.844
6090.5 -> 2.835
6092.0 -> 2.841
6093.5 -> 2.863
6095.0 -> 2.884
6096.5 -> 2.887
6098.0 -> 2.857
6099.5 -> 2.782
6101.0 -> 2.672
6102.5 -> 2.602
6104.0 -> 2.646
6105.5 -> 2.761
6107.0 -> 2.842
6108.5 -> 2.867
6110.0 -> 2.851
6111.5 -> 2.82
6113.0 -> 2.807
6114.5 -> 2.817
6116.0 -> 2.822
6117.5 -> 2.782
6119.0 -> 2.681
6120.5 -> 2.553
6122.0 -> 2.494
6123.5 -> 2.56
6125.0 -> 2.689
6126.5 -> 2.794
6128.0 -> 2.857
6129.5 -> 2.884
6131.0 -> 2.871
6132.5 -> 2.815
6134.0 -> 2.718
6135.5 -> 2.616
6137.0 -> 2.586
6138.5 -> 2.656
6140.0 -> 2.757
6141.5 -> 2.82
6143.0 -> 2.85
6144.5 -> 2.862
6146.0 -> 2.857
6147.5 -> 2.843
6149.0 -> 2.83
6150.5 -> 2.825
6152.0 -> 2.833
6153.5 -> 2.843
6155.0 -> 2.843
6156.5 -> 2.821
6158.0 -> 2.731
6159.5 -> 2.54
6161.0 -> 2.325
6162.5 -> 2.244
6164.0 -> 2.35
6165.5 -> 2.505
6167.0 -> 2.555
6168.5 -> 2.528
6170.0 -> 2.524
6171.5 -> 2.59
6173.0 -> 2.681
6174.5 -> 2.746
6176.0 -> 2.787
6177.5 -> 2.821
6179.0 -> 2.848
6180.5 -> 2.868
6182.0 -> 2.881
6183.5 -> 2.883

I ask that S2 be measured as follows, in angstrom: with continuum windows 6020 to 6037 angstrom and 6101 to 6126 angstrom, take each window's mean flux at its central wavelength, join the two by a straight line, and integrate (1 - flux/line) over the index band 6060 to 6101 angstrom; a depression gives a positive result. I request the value -1.4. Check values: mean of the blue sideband 2.85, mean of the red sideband 2.72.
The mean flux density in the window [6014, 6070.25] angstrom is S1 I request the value 2.86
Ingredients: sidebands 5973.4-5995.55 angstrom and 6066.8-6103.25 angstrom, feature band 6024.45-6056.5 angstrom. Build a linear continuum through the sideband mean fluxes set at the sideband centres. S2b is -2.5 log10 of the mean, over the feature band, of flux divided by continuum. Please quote -0.01 mag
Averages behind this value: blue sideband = 2.87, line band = 2.89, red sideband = 2.86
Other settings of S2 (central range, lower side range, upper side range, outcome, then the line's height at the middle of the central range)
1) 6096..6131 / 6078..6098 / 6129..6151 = 0.9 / 2.83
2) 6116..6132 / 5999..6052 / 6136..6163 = 0.2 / 2.76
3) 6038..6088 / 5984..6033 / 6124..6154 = -1.1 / 2.83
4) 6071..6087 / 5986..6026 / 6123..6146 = -0.5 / 2.8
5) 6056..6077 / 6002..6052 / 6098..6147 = -0.4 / 2.82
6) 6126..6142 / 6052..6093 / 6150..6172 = -0.4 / 2.69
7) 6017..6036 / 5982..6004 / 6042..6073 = 0.3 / 2.88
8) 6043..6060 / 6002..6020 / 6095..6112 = -0.5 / 2.82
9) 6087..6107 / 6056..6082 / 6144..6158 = 0.5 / 2.86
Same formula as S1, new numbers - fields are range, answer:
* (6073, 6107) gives 2.84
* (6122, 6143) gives 2.74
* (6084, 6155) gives 2.78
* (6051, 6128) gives 2.82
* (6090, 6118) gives 2.8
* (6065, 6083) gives 2.89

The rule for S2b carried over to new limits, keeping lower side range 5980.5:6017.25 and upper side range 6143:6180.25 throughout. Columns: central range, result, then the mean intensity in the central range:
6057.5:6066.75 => -0.02 mag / 2.84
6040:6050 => -0.03 mag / 2.9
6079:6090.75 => -0.04 mag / 2.87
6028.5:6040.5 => -0.02 mag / 2.88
